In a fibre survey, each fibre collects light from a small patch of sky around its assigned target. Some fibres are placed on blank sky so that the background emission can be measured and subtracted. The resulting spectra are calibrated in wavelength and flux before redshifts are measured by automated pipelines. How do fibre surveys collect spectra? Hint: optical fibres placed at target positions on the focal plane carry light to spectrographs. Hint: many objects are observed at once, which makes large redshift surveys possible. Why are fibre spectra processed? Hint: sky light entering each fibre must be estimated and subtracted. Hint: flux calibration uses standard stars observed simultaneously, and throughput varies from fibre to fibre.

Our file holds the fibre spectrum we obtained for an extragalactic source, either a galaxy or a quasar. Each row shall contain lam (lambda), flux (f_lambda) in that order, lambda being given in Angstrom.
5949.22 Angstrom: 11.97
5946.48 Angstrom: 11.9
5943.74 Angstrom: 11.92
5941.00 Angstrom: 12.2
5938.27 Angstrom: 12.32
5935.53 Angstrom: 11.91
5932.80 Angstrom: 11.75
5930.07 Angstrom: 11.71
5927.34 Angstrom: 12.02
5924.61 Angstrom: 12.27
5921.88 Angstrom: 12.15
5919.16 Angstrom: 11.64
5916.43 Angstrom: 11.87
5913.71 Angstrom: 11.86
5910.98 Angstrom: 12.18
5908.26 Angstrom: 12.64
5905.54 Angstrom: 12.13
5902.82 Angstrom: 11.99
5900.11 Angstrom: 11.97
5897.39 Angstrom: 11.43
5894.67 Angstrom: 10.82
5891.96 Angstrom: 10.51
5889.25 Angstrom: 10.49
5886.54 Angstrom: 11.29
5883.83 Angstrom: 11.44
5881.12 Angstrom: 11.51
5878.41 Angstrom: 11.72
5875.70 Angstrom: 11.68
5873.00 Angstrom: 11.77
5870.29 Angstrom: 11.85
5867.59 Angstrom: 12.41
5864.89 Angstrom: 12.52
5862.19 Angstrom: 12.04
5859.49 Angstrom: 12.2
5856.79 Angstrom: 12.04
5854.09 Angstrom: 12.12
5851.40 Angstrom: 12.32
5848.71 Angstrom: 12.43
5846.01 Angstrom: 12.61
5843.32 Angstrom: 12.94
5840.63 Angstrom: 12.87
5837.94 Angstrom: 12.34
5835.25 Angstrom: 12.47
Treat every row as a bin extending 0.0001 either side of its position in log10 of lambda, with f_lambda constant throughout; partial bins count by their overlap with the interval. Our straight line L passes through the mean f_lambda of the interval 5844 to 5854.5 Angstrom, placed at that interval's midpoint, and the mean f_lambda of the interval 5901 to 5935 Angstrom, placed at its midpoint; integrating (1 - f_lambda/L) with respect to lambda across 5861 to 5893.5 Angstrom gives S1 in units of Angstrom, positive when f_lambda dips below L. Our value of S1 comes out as 1.78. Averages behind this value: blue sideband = 12.4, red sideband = 12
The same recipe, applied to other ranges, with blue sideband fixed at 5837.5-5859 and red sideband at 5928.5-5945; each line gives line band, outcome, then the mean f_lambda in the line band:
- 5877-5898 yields 1.9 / 11.1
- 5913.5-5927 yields 0.1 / 12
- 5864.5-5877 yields 0.3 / 12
